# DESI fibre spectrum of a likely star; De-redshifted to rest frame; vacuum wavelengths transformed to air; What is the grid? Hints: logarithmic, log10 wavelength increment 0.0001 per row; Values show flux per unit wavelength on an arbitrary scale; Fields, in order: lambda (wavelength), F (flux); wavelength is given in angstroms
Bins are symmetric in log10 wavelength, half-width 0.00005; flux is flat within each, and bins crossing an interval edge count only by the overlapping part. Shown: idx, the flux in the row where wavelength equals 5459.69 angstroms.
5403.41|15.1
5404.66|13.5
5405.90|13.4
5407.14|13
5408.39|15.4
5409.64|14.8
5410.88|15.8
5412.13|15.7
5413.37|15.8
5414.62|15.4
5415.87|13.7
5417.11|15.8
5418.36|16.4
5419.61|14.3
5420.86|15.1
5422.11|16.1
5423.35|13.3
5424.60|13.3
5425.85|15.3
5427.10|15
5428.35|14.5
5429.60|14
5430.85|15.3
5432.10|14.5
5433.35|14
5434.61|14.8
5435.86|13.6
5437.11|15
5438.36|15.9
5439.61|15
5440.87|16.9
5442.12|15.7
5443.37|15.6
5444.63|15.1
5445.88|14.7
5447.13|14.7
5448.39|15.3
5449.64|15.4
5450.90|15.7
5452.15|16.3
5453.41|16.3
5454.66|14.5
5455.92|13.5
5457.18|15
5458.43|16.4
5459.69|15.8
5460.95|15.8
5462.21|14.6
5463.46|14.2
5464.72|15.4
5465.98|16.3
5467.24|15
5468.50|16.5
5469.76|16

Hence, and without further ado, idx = 15.8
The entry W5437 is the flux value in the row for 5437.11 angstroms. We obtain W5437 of 15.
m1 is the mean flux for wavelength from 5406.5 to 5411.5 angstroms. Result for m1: 14.7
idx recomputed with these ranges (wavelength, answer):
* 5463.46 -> 14.2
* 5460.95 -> 15.8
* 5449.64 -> 15.4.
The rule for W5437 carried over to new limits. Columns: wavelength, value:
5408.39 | 15.4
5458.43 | 16.4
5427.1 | 15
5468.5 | 16.5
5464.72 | 15.4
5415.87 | 13.7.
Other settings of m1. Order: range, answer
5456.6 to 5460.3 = 15.8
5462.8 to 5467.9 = 15.2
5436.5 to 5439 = 15.5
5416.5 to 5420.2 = 15.5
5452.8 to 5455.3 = 15.4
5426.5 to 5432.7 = 14.7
